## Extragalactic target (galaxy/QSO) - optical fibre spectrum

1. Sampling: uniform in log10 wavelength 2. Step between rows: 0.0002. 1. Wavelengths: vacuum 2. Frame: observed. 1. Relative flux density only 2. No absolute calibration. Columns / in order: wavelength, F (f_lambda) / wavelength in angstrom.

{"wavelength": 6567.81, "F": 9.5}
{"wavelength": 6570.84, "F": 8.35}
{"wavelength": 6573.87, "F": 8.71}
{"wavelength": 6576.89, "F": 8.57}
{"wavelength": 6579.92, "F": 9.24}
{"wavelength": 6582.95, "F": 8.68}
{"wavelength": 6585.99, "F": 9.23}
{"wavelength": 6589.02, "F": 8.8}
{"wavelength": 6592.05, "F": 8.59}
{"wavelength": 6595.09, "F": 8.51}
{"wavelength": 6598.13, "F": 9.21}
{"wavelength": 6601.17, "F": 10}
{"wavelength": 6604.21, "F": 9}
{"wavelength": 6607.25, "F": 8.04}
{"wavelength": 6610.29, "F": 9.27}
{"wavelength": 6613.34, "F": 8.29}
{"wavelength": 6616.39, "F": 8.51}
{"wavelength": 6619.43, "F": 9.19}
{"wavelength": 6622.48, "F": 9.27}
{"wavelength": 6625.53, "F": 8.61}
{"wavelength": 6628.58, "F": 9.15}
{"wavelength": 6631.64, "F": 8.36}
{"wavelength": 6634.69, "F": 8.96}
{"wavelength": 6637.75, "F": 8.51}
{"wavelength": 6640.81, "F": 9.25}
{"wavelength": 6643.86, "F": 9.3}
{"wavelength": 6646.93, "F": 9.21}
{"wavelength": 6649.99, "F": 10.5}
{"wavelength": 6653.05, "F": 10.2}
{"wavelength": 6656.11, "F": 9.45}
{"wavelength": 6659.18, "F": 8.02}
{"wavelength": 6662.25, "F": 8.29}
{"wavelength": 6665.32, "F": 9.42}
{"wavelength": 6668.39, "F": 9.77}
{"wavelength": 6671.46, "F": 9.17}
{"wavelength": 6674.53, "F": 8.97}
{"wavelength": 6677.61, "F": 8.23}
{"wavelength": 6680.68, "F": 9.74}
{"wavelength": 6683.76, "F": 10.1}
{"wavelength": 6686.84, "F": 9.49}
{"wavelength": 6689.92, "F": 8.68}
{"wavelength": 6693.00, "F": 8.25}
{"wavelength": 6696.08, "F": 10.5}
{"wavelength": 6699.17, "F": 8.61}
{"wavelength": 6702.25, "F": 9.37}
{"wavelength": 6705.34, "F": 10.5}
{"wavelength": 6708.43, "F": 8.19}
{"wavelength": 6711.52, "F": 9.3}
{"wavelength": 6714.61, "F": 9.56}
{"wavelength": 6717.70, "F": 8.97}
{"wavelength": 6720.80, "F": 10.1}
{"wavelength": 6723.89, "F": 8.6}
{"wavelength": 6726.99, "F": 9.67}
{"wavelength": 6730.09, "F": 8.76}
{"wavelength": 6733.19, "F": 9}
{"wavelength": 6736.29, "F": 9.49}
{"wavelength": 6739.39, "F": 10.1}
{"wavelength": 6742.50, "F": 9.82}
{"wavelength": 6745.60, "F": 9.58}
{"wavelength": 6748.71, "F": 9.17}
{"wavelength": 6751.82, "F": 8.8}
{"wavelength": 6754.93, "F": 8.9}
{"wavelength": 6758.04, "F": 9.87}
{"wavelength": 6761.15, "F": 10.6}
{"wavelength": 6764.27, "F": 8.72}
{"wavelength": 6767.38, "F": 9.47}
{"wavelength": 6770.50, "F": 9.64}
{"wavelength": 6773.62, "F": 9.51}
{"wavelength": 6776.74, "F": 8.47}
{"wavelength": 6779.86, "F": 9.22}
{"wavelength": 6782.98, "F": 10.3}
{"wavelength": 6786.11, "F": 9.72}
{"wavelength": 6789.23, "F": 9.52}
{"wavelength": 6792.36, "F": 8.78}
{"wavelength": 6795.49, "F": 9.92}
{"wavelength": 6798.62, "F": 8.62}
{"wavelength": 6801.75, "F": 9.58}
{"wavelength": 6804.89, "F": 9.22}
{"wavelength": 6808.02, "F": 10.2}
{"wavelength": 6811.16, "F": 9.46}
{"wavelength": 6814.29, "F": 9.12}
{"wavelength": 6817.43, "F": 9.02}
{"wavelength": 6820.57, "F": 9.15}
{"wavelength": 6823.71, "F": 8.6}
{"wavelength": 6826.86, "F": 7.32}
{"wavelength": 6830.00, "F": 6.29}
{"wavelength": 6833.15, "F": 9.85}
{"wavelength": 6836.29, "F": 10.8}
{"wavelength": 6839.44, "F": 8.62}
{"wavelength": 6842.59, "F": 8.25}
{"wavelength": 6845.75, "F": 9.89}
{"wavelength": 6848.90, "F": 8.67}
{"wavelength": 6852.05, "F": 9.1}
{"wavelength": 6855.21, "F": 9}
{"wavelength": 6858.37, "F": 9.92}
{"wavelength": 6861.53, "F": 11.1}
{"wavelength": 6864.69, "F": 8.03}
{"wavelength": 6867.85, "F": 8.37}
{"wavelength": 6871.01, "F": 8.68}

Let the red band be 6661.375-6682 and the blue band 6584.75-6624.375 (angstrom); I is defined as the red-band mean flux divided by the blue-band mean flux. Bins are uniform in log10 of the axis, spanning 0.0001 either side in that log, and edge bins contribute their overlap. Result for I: 1.02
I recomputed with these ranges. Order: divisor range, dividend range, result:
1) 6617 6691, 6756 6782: 1.03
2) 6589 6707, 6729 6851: 1.01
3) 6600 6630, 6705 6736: 1.03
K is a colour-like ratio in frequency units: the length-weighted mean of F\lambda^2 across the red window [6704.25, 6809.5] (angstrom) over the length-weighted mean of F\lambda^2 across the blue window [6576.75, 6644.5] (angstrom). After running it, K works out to 1.10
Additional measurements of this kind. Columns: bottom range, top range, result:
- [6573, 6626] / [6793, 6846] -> 1.09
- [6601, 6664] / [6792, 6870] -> 1.07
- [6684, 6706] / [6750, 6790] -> 1.03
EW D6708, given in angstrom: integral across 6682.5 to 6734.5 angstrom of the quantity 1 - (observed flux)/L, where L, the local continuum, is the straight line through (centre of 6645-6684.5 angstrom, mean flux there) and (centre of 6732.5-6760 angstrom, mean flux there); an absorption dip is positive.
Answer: 0.6 angstrom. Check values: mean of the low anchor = 9.3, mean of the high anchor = 9.45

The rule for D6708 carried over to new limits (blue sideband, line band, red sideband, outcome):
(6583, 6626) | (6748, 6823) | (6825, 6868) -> -3.6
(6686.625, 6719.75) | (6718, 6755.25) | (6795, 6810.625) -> -0.1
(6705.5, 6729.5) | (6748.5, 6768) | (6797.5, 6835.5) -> -0.5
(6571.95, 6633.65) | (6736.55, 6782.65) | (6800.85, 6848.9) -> -2.5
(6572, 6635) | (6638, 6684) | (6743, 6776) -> -1.0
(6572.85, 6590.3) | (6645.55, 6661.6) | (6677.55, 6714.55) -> -0.5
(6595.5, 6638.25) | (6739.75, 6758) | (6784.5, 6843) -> -0.7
